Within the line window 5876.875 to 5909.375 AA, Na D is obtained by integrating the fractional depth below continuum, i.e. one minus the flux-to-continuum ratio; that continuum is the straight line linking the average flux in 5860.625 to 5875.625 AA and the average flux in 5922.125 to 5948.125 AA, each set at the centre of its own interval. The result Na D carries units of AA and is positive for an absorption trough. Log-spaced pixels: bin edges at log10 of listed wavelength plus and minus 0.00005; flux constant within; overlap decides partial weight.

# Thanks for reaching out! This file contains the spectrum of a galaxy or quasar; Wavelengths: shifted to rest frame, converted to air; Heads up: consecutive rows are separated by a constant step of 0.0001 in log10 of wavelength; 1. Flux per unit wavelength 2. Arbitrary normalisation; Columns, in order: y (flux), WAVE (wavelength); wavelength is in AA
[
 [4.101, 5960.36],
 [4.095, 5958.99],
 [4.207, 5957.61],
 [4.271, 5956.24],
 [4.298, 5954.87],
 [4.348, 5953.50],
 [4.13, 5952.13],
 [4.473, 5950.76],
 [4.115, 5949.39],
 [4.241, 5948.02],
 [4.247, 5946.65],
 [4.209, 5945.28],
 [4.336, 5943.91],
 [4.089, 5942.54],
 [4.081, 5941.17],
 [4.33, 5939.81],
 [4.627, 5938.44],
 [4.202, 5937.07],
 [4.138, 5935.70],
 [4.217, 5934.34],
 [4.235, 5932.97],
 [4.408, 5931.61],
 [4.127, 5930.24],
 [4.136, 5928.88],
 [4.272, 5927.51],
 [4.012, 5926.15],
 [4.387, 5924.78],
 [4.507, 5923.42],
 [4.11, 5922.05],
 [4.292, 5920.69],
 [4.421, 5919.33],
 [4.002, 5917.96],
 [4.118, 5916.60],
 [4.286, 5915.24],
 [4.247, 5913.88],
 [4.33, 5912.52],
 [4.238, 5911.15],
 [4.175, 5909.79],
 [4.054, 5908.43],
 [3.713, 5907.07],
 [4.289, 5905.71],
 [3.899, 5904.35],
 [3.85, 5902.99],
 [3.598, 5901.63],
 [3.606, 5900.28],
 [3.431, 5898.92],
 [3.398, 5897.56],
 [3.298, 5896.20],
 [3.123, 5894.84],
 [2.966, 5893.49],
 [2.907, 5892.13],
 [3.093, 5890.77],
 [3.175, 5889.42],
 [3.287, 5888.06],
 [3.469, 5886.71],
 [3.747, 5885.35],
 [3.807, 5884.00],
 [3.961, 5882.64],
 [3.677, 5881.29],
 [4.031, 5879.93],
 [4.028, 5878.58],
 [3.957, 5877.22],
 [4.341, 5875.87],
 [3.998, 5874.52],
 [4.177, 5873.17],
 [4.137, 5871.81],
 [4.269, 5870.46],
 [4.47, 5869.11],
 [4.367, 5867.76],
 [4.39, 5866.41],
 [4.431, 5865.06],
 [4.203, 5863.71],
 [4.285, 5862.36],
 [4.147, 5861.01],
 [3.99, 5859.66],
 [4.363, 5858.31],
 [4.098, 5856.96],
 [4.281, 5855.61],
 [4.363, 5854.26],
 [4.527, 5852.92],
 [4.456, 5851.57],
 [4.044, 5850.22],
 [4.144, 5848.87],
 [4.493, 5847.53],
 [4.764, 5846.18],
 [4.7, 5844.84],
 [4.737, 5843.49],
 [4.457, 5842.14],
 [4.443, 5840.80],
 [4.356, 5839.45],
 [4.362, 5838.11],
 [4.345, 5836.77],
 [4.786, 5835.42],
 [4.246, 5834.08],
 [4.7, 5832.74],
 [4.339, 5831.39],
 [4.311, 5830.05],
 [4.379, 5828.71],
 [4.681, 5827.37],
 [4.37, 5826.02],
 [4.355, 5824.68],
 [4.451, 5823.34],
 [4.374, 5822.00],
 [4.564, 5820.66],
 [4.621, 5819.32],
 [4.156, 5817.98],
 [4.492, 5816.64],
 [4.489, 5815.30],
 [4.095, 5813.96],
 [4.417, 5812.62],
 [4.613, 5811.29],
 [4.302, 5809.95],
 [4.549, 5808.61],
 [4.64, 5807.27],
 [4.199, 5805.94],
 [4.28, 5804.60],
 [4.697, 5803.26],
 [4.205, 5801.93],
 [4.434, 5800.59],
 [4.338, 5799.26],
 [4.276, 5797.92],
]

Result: 5.04 AA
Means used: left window 4.27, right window 4.25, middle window 3.6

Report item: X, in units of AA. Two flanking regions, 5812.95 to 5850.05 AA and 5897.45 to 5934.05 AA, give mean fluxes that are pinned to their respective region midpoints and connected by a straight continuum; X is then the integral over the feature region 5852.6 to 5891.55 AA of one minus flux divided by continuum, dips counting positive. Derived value 2.3 AA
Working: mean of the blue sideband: 4.45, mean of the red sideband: 4.09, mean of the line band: 4.03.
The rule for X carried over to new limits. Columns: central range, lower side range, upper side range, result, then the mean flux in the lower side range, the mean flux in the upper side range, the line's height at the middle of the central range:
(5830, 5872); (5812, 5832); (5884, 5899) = -4.8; 4.41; 3.28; 3.94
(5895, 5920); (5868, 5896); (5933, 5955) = 0.2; 3.73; 4.25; 3.95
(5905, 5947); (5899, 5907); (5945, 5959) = -2.2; 3.81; 4.25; 4.01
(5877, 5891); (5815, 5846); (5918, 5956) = 2.2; 4.47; 4.25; 4.36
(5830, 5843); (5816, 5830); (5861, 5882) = -0.2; 4.44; 4.18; 4.37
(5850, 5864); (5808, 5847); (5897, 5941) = 0.3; 4.46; 4.12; 4.35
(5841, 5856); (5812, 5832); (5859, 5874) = -0.5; 4.41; 4.26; 4.32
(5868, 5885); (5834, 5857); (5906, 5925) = 1.0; 4.44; 4.2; 4.33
